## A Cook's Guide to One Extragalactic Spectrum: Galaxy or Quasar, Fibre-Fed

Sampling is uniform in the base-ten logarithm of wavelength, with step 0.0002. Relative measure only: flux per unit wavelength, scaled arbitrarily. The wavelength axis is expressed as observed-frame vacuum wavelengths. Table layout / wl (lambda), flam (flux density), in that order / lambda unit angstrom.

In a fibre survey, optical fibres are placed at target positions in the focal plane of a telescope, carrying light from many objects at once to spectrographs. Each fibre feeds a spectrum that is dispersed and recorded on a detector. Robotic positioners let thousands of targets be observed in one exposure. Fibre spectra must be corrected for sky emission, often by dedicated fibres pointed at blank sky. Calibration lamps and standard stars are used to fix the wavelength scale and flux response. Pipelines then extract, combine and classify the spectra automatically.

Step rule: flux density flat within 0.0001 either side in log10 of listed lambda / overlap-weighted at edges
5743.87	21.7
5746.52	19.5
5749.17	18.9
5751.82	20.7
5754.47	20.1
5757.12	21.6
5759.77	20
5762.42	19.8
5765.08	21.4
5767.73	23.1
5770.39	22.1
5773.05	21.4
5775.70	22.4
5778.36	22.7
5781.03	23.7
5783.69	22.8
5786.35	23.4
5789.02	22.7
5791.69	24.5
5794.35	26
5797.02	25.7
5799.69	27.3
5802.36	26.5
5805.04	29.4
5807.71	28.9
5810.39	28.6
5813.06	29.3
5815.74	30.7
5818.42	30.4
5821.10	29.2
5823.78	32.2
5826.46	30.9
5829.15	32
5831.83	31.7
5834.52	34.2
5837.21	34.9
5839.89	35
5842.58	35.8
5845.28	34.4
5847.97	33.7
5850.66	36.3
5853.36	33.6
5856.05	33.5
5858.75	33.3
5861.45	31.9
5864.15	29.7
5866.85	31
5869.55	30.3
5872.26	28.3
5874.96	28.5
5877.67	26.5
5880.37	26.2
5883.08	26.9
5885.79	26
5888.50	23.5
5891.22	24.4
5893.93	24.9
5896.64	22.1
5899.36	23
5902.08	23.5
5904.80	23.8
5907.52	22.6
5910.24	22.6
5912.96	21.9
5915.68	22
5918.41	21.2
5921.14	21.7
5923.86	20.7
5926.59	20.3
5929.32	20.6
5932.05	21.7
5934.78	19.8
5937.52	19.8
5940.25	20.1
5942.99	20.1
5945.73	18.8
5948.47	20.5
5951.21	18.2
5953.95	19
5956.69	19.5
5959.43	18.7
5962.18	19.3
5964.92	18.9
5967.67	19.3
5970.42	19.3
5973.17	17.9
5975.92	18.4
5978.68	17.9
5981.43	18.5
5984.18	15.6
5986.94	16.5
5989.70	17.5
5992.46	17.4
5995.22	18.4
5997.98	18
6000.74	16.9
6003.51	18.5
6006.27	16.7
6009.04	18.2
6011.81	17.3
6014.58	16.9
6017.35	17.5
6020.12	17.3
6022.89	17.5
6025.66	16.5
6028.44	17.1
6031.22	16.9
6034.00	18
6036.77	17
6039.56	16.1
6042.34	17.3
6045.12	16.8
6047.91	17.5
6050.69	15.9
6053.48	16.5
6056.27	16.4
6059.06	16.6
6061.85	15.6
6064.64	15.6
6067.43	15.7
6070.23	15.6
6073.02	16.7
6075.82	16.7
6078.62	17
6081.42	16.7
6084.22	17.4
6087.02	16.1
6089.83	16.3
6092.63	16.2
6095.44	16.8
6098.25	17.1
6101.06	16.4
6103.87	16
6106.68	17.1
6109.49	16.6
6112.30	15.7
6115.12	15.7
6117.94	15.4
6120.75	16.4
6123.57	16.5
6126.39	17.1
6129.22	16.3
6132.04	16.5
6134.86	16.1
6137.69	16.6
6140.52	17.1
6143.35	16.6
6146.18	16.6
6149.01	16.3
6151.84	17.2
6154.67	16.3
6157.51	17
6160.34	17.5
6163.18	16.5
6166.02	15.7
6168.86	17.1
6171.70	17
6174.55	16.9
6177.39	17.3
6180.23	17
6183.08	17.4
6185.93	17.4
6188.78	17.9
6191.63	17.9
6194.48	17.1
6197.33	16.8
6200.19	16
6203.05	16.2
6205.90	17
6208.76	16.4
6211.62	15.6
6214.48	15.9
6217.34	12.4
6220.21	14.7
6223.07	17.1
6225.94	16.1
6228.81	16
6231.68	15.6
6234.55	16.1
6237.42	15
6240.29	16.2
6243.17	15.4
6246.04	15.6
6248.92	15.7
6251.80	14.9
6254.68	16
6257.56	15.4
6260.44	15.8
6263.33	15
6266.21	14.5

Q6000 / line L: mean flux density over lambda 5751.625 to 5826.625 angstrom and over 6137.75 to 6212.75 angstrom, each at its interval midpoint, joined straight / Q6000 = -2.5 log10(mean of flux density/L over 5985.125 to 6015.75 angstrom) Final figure 0.178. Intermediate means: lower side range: 25.1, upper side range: 16.8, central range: 17.5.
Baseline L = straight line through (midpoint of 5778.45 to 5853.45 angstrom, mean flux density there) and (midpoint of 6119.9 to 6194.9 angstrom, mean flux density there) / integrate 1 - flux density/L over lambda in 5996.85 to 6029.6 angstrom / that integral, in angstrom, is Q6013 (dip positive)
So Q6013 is 7.2 angstrom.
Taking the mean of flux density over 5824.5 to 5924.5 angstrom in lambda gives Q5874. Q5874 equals 28.2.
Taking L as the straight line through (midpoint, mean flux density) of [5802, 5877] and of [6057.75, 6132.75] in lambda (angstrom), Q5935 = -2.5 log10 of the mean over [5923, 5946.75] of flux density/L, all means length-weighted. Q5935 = 0.27 mag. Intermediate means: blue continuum 31.6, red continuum 16.4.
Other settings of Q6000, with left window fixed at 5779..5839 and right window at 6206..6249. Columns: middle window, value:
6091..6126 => 0.178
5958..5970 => 0.234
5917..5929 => 0.189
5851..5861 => -0.239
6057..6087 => 0.238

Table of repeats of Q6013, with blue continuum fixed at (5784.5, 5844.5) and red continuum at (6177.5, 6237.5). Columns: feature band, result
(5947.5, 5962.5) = 3.41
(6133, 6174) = 3.23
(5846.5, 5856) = -2.06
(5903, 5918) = 2.15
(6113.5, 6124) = 1.82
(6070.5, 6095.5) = 4.75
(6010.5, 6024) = 3.22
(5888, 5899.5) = 1.37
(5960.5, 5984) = 5.52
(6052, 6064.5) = 3.00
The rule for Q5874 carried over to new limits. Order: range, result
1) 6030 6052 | 16.9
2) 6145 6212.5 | 16.8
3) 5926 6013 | 18.7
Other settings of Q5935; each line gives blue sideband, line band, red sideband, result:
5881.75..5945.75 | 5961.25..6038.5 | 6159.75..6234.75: 0.160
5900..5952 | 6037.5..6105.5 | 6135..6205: 0.131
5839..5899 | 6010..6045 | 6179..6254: 0.343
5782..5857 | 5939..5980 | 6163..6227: 0.296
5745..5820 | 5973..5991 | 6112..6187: 0.151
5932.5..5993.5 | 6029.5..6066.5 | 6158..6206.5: 0.090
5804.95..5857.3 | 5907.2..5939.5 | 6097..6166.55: 0.282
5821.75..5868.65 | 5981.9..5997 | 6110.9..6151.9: 0.392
